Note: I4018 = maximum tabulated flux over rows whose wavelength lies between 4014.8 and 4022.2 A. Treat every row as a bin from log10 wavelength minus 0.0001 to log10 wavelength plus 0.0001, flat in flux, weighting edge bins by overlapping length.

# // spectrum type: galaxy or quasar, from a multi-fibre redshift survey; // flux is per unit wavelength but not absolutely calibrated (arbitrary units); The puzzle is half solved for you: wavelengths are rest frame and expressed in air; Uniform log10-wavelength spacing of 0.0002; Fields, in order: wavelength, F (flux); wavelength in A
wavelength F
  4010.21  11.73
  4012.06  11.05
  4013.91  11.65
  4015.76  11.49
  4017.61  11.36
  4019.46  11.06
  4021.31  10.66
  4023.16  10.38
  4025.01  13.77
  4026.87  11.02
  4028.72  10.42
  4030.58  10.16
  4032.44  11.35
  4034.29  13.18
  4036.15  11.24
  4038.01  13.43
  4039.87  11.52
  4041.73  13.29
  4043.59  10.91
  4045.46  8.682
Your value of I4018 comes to 11.49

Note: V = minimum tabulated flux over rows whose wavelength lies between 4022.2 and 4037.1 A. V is 10.16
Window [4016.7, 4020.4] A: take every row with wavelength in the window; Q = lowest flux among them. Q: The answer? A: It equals 11.06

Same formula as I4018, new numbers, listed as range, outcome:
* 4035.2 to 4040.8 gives 13.43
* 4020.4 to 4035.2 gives 13.77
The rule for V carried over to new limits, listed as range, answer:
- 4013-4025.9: 10.38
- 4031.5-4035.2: 11.35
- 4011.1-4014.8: 11.05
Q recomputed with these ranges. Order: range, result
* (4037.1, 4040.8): 11.52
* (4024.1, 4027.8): 11.02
